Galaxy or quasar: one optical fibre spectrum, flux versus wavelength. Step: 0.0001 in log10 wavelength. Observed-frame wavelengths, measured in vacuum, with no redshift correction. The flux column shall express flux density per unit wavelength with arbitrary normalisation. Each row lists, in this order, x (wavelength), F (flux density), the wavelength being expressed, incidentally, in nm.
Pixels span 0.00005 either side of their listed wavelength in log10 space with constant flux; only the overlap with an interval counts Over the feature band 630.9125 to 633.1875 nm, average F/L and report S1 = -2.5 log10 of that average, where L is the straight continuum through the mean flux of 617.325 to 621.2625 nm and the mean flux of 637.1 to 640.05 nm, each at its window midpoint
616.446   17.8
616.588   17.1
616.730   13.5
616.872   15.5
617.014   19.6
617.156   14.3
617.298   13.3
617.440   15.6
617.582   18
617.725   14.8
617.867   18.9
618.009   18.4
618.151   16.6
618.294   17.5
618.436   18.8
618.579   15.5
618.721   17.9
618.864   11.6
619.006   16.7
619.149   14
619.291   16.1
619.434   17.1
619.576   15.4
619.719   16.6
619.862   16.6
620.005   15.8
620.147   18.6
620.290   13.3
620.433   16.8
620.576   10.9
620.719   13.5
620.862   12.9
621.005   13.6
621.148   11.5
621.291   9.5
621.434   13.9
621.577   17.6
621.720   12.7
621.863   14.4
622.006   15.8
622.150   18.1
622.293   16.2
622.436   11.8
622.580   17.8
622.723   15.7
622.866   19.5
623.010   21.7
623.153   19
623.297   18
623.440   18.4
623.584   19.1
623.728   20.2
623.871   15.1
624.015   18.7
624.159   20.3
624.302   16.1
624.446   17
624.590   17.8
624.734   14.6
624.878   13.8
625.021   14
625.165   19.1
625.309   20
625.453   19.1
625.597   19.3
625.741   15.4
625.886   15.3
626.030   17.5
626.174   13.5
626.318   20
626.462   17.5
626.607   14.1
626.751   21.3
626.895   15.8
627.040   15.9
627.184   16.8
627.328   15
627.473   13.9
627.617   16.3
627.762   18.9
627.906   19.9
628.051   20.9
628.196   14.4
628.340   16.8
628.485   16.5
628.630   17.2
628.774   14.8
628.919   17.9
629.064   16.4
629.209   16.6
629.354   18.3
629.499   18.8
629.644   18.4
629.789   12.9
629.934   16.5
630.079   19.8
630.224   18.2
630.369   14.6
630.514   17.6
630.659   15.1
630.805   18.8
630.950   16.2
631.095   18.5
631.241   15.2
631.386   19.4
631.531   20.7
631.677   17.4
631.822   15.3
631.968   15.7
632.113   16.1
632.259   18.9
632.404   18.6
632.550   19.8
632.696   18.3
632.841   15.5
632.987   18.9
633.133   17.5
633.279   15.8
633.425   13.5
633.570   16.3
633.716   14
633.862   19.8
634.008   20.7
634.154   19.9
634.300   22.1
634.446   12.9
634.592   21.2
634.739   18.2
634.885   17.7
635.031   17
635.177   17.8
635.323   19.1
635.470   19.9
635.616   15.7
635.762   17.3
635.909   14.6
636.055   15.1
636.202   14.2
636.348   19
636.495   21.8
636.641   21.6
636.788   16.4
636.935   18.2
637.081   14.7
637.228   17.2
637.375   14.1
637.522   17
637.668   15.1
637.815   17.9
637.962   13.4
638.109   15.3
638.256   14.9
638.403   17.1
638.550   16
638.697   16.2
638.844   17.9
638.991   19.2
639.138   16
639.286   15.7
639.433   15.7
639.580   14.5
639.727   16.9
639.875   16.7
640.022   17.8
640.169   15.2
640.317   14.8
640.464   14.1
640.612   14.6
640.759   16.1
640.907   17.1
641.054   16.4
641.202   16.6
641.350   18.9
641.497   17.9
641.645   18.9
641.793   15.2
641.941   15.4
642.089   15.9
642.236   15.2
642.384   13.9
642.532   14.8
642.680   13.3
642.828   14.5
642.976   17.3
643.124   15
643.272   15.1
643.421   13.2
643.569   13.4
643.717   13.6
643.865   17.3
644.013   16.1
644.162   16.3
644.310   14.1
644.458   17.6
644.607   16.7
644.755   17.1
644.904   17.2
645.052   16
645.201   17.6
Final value -0.11 mag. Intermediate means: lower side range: 15.6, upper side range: 16.2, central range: 17.6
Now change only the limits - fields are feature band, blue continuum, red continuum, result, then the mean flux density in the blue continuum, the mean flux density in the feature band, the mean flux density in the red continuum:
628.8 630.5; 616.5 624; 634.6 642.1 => -0.05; 16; 17.1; 16.7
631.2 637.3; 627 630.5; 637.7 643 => -0.07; 16.9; 17.6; 16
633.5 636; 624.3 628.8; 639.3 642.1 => -0.09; 16.9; 17.9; 16.2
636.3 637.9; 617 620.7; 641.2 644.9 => -0.11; 16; 17.5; 15.7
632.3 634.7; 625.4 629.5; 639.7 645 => -0.08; 17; 17.8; 15.8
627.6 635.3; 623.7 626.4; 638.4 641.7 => -0.04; 17.2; 17.5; 16.5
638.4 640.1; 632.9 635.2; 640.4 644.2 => -0.02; 17.7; 16.6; 15.6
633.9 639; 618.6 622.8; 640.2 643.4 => -0.12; 14.9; 17.3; 15.7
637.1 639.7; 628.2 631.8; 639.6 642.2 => 0.03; 17.1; 16.1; 16.3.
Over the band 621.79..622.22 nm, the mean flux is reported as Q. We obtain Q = 16.1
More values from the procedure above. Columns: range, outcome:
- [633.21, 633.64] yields 15.2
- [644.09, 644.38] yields 15.2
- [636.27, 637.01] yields 19.4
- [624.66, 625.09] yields 14.2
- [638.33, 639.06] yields 17.3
